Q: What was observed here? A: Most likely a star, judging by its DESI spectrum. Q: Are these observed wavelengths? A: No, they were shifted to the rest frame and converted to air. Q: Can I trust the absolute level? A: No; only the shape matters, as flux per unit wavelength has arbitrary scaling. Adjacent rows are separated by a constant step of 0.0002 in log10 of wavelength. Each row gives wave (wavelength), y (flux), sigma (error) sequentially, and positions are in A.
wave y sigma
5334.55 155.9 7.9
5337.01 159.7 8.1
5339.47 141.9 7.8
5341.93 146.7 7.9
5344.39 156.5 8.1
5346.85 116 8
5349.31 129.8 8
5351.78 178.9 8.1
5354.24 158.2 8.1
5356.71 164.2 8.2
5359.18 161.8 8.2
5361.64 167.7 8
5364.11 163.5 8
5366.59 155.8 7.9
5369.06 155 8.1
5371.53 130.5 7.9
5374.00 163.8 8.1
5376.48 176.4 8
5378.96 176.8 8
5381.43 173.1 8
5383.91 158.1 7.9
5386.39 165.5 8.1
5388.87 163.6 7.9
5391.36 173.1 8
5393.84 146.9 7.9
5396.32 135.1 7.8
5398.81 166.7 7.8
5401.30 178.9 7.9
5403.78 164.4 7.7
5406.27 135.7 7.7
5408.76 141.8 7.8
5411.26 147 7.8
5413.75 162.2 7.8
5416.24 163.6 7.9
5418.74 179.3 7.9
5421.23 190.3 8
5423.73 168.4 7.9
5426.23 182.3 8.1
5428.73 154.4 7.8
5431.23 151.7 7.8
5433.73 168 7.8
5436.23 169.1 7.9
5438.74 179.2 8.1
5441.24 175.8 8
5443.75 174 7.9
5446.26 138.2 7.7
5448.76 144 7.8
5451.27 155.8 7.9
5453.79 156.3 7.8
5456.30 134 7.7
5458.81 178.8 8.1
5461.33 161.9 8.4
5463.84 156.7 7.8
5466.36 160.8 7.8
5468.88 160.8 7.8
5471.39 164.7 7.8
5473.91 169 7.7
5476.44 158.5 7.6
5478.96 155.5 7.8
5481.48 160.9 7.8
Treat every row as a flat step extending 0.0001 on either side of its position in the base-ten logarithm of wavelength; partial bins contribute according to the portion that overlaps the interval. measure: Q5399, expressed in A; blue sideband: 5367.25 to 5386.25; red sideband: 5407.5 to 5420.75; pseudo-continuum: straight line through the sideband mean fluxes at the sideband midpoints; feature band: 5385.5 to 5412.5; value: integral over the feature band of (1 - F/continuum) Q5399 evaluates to 0.8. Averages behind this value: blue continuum 162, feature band 156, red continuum 161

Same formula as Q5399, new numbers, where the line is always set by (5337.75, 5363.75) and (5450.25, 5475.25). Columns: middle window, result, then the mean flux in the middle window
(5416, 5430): -1.46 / 174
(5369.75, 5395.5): -1.23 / 162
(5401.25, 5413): 0.37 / 151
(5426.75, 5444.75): -1.12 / 168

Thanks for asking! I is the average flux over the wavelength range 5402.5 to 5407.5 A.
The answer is 151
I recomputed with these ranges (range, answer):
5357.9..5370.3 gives 161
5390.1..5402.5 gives 160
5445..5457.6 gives 146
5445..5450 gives 141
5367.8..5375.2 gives 150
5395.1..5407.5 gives 156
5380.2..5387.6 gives 166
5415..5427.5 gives 177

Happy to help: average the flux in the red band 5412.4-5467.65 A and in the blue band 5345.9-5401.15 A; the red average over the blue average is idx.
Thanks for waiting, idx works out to 1.03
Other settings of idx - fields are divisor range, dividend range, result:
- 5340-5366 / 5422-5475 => 1.05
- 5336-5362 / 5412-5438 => 1.11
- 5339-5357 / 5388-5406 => 1.08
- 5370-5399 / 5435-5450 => 1.02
